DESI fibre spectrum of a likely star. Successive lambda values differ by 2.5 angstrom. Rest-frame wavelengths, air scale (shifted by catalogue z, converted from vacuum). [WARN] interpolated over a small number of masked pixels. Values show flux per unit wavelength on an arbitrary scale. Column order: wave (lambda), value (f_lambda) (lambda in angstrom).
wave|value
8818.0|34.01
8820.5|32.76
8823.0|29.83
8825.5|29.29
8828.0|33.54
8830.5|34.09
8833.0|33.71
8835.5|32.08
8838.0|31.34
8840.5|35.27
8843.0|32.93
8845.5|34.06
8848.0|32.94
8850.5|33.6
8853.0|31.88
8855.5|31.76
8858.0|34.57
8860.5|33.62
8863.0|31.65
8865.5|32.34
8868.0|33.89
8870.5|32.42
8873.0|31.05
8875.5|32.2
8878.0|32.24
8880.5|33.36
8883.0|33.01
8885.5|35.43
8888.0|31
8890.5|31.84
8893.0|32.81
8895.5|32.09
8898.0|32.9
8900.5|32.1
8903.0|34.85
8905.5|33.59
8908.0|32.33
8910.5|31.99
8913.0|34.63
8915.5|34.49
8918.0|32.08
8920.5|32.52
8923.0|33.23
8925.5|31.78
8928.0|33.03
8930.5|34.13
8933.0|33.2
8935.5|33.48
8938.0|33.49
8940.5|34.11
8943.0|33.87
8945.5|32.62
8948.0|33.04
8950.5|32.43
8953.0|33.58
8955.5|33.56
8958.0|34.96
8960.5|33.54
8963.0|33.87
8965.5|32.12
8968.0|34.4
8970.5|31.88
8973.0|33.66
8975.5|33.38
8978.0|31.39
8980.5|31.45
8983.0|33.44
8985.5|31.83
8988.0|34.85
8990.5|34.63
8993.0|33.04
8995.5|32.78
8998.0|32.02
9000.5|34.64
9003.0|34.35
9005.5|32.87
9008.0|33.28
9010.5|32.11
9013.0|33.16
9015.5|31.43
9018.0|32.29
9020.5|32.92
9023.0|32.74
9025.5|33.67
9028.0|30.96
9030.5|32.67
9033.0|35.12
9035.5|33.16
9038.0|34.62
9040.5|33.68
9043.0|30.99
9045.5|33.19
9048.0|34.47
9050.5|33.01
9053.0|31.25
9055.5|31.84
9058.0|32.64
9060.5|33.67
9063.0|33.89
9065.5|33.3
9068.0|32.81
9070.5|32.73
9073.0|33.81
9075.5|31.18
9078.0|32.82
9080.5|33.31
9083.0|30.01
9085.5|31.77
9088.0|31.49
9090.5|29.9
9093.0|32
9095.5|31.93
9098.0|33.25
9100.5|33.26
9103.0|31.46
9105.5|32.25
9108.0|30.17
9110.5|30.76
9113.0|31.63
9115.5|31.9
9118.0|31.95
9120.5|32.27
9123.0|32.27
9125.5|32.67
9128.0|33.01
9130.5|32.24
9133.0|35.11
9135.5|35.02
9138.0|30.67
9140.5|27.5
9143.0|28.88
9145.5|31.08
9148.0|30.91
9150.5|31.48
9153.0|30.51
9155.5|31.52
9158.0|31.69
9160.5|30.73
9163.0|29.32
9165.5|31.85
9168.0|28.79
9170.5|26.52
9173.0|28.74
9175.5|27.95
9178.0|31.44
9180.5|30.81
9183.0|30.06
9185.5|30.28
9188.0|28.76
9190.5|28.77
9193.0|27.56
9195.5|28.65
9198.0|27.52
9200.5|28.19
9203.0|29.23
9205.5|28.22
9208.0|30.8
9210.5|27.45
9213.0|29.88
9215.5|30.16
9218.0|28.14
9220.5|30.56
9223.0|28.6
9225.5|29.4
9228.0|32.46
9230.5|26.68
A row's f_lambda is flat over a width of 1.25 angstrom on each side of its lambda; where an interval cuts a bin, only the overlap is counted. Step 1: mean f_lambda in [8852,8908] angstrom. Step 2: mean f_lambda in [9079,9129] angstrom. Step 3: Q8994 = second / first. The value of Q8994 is 0.97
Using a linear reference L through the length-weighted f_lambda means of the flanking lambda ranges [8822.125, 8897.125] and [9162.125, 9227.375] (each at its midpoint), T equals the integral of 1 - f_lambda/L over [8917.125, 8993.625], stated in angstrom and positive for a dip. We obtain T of -3.7 angstrom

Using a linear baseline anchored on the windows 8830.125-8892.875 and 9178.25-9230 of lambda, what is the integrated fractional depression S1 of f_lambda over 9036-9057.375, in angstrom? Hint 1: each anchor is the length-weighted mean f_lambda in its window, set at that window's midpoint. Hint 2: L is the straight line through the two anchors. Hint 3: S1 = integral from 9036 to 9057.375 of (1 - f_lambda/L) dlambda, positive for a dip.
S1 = -1.3 angstrom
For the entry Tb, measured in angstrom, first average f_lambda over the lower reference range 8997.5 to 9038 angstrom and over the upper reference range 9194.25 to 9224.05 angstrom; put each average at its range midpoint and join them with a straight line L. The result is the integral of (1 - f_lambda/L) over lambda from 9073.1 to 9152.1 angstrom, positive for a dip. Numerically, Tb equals -2.0 angstrom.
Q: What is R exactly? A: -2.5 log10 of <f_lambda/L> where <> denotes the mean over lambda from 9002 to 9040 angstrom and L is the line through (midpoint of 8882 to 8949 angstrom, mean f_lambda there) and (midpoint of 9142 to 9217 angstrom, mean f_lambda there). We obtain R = -0.04 mag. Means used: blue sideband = 33.1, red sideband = 29.6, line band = 33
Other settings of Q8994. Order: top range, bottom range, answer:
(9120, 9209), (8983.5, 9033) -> 0.92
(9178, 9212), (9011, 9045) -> 0.88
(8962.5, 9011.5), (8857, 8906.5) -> 1.01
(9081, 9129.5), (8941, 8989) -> 0.96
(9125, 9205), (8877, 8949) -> 0.91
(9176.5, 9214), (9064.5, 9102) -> 0.90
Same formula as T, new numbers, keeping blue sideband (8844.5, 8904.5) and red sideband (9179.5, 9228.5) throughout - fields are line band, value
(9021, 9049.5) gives -1.96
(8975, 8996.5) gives -0.93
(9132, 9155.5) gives -1.05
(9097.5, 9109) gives -0.65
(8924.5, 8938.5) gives -0.44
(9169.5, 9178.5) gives 0.32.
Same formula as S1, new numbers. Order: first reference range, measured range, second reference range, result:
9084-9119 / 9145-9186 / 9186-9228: -0.19 angstrom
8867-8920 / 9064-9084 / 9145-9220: -1.13 angstrom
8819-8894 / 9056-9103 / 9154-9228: -2.90 angstrom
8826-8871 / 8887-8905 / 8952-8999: 0.28 angstrom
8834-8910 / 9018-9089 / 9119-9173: -2.44 angstrom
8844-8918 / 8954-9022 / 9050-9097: -1.15 angstrom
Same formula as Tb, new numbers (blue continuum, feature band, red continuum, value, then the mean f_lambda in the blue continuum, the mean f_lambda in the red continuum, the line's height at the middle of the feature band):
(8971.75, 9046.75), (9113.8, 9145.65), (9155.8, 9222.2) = -1.4 angstrom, 33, 29.3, 30.5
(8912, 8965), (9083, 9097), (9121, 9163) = 0.3 angstrom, 33.4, 31.5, 32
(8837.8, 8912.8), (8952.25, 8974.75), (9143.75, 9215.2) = -1.1 angstrom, 32.9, 29.6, 31.9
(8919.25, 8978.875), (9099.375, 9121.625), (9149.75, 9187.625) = -0.6 angstrom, 33.2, 30.1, 30.9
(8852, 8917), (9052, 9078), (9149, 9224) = -1.6 angstrom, 32.8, 29.5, 30.8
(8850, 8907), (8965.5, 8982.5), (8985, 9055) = 0.1 angstrom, 32.8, 33.1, 33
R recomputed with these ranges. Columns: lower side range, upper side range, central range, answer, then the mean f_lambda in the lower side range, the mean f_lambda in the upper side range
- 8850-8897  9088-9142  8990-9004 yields -0.04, 32.7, 31.9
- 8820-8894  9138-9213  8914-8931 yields -0.03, 32.7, 29.5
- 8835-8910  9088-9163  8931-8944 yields -0.04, 32.8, 31.6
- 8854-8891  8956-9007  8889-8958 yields -0.01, 32.7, 33.3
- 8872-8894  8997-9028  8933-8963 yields -0.03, 32.6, 32.9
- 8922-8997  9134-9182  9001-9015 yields -0.02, 33.2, 30.3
